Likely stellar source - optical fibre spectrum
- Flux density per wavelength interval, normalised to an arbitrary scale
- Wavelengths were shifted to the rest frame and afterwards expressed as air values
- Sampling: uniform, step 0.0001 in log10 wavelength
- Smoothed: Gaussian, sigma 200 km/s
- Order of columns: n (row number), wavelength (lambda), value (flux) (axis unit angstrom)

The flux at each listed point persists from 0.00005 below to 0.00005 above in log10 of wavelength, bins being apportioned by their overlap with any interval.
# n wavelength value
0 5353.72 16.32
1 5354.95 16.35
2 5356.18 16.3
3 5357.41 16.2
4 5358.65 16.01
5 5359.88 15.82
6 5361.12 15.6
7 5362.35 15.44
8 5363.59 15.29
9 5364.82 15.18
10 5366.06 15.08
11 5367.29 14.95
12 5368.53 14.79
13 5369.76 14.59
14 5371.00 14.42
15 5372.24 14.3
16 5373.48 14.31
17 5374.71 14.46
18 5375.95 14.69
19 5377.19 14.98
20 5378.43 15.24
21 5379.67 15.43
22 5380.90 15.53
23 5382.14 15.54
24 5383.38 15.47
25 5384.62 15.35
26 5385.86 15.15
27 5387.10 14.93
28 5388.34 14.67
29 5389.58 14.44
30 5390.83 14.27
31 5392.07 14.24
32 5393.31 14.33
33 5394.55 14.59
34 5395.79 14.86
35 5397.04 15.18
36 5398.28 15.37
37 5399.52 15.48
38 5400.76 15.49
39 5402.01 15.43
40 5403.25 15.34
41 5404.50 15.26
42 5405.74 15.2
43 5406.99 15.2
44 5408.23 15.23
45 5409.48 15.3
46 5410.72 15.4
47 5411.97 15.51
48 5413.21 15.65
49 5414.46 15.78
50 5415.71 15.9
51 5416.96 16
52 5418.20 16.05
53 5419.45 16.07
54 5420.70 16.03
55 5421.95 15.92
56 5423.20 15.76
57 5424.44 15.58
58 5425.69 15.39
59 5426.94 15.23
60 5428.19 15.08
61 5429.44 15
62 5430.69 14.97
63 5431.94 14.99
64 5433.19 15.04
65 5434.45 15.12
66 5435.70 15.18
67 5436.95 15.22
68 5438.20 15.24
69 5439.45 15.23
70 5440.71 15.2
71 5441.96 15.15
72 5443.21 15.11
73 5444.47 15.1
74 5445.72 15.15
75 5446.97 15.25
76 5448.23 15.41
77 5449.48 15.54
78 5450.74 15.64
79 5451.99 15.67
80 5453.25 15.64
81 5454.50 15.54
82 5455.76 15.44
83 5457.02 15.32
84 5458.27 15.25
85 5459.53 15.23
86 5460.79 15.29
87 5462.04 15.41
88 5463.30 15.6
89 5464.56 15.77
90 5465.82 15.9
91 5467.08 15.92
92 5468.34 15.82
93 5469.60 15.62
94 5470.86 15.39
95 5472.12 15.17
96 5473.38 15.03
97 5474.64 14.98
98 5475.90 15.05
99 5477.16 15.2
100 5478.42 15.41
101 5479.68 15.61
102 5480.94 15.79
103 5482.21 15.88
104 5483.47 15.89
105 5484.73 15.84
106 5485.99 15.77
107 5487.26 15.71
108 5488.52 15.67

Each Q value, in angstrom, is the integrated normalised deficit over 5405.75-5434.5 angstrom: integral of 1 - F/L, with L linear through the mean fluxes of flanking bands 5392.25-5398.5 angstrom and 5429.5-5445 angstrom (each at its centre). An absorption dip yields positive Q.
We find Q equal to -1.0 angstrom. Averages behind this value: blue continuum 14.8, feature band 15.5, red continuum 15.1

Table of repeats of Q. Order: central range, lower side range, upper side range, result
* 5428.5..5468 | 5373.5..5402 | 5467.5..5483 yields -0.1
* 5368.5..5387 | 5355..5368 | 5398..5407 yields 0.7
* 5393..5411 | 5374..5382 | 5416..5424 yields 0.5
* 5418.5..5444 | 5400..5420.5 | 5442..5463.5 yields 0.2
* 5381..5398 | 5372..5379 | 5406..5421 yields 0.2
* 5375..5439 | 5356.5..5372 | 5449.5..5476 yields 0.4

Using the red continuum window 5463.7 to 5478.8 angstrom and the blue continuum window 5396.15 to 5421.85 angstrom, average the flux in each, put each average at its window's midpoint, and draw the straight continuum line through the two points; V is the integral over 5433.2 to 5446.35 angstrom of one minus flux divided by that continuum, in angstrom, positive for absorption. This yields 0.3 angstrom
